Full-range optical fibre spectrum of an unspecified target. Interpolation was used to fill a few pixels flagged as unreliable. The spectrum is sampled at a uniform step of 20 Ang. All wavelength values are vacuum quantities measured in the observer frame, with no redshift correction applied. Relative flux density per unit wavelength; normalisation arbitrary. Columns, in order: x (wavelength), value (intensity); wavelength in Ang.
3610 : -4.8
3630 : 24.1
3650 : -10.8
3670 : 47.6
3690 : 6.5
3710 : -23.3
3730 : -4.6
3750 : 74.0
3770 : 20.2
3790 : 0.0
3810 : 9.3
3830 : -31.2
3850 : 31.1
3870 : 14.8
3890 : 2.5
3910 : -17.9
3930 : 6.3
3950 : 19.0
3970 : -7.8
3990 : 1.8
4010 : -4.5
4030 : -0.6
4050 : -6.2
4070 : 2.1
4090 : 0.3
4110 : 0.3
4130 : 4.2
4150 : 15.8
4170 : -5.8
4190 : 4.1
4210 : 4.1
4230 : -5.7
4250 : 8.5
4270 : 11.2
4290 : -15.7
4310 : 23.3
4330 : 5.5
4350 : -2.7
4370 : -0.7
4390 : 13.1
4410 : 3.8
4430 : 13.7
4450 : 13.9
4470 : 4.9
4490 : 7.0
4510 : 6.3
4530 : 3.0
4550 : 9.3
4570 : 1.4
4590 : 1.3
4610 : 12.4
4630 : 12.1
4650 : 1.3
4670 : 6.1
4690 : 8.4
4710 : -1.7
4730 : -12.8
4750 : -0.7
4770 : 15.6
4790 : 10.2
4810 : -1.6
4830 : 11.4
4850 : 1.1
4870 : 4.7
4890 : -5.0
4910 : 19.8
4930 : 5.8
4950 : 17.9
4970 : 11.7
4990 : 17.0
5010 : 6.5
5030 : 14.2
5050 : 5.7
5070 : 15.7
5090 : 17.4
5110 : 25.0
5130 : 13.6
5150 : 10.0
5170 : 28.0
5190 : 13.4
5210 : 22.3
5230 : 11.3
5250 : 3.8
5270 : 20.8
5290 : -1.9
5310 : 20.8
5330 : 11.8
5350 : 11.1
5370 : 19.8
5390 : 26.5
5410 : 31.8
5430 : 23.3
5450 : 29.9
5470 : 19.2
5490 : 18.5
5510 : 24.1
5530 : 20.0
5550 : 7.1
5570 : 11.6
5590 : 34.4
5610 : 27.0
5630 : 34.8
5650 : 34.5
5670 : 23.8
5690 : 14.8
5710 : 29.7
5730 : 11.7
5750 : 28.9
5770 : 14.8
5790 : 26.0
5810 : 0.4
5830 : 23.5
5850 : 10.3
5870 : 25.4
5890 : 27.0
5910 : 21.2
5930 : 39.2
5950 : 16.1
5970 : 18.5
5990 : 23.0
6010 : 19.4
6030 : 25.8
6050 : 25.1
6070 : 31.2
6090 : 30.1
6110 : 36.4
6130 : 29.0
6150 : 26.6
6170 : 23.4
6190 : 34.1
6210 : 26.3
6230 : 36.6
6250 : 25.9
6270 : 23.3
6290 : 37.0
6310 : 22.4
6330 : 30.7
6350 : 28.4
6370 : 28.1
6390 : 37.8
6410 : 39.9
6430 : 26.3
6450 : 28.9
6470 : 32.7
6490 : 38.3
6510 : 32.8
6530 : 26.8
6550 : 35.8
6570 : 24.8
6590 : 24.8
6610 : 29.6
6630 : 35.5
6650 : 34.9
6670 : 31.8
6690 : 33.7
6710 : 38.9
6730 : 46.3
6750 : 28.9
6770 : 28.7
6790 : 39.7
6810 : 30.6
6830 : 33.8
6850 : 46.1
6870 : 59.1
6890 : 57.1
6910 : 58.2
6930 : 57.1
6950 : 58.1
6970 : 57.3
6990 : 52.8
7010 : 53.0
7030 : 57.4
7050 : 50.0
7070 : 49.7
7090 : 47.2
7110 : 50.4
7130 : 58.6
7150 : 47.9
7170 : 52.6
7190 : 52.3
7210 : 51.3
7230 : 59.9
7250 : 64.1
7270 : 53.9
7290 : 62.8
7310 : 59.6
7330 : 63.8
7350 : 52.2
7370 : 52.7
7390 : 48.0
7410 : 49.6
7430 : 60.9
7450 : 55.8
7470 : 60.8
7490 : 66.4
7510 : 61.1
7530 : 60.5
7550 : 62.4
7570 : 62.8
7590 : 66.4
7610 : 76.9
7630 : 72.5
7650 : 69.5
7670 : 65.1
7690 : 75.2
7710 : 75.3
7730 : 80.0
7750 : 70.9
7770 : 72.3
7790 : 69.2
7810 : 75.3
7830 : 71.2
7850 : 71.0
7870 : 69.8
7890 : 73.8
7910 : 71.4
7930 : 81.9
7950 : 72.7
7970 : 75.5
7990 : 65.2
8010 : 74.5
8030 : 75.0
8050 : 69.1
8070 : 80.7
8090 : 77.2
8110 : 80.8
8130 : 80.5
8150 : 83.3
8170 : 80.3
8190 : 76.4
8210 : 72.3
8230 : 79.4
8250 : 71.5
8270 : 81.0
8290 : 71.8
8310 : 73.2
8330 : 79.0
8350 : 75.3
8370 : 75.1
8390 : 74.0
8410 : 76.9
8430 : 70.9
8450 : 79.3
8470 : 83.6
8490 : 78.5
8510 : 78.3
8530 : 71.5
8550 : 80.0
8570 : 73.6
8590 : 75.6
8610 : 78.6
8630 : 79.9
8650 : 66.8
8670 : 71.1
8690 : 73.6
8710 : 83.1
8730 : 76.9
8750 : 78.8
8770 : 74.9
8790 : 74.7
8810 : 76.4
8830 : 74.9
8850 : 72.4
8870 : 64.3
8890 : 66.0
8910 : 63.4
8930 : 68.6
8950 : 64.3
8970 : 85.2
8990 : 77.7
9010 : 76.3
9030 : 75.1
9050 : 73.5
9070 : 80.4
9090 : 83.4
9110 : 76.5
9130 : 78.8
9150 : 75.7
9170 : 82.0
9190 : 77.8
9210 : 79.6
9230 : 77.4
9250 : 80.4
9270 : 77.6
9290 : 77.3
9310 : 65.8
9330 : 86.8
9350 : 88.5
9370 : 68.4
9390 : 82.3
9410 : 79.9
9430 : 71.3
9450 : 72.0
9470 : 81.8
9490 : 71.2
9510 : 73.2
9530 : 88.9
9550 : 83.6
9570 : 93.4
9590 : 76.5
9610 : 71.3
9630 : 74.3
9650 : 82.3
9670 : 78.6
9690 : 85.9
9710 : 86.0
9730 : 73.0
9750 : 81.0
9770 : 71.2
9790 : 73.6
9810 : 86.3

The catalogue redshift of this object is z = 0.718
